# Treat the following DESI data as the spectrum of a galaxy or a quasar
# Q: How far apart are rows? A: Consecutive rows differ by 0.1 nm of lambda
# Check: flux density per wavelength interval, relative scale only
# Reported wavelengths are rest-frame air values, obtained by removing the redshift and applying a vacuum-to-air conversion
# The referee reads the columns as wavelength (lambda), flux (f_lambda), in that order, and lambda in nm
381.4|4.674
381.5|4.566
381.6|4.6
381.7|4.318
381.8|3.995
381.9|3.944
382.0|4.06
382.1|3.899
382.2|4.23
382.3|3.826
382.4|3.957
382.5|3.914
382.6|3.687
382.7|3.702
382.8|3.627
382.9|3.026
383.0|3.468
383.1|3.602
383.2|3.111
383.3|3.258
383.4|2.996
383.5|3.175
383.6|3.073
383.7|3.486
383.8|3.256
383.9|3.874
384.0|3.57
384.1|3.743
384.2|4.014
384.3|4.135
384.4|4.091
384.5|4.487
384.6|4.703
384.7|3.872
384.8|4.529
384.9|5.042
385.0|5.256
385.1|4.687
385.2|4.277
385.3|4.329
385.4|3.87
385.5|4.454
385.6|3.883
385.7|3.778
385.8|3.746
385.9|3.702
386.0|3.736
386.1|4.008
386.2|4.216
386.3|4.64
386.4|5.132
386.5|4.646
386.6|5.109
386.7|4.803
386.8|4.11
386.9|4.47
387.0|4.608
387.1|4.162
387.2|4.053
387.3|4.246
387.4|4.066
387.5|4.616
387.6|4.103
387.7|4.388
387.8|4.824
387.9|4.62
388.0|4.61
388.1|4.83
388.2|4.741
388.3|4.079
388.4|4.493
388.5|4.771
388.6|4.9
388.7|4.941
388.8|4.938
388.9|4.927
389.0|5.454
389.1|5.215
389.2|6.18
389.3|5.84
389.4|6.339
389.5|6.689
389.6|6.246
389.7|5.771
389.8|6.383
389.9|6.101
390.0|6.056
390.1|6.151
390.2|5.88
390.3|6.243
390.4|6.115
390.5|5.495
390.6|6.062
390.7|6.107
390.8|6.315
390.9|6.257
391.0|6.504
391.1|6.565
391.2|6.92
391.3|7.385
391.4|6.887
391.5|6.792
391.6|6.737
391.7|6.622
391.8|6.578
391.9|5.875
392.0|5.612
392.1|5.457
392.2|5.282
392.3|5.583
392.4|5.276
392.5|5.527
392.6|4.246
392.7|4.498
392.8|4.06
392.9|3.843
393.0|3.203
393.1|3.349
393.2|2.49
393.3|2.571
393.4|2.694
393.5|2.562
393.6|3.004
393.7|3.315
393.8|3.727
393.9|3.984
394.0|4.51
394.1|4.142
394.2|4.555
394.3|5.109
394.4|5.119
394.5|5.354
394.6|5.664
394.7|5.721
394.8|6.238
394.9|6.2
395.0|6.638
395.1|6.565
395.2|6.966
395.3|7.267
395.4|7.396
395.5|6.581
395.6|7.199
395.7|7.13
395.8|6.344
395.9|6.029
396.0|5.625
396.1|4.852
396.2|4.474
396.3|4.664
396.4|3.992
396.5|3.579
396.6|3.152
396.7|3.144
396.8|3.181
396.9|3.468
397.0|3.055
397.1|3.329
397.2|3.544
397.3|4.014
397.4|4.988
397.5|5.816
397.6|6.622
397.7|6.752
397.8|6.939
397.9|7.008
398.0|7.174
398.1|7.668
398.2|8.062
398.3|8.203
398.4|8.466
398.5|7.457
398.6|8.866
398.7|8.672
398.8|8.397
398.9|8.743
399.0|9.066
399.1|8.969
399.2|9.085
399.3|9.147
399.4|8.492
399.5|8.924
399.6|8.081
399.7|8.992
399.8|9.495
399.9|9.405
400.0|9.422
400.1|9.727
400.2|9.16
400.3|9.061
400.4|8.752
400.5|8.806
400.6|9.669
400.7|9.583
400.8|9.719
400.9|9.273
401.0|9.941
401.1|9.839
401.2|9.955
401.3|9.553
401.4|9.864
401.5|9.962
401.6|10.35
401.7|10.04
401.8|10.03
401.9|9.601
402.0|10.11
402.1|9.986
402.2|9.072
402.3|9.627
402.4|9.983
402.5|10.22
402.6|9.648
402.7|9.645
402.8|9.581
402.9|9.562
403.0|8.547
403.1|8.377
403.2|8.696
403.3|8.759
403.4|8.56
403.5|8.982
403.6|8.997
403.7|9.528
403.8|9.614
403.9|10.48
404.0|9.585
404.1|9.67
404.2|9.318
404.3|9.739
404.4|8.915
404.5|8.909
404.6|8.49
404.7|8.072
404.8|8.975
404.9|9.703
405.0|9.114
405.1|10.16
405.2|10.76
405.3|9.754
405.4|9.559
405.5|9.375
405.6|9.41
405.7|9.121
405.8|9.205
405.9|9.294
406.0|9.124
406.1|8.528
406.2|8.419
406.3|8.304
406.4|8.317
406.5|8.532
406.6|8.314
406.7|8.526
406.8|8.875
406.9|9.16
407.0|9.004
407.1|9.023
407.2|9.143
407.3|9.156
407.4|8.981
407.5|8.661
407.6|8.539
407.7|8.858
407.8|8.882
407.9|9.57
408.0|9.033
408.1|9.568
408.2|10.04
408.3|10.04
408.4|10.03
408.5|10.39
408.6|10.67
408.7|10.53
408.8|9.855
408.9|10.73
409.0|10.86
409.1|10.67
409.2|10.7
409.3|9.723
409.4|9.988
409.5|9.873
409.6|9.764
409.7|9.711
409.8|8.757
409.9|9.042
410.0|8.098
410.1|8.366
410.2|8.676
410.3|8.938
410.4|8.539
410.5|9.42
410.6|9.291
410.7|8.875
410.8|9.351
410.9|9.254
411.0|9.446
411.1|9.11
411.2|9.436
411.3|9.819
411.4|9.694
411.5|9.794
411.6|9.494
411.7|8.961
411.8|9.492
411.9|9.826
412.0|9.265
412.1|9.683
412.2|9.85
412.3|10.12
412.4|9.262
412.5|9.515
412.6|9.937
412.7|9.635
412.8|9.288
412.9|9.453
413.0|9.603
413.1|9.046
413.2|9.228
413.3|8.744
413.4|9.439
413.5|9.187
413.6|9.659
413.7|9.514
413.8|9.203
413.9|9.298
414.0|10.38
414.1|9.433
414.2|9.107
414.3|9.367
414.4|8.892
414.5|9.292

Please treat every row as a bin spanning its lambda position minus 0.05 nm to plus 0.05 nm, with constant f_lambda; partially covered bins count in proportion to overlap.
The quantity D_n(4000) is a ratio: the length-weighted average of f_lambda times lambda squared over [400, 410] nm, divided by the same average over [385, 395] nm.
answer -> 2.0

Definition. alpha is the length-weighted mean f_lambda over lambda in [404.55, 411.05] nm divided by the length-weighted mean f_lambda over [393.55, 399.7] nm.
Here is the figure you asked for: 1.5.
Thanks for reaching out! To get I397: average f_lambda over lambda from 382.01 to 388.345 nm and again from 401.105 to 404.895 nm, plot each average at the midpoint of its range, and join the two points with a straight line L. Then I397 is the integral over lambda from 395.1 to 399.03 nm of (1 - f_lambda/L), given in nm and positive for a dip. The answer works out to 0.817 nm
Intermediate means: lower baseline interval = 4.1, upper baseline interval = 9.44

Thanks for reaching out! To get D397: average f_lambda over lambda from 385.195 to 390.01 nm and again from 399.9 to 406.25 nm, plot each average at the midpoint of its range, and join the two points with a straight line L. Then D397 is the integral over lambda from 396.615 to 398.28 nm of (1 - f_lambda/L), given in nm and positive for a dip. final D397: 0.53 nm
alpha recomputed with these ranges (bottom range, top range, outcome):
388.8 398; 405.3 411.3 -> 1.74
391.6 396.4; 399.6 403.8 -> 1.85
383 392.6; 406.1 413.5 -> 1.90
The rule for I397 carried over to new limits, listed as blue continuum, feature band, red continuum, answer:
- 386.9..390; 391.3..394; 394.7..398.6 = 0.381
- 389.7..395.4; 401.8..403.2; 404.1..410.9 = -0.269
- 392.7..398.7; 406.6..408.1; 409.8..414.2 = -0.146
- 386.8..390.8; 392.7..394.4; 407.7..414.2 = 0.694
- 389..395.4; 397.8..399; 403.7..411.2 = -0.175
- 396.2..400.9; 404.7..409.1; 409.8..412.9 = -0.393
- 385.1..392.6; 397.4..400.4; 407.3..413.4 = -0.434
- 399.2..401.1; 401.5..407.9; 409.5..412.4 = 0.008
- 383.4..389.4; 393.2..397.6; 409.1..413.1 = 0.997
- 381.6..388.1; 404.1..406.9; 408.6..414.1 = -0.259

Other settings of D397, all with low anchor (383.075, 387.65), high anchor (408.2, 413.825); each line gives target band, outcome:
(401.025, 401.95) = -0.29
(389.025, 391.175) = -0.42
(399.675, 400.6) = -0.25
